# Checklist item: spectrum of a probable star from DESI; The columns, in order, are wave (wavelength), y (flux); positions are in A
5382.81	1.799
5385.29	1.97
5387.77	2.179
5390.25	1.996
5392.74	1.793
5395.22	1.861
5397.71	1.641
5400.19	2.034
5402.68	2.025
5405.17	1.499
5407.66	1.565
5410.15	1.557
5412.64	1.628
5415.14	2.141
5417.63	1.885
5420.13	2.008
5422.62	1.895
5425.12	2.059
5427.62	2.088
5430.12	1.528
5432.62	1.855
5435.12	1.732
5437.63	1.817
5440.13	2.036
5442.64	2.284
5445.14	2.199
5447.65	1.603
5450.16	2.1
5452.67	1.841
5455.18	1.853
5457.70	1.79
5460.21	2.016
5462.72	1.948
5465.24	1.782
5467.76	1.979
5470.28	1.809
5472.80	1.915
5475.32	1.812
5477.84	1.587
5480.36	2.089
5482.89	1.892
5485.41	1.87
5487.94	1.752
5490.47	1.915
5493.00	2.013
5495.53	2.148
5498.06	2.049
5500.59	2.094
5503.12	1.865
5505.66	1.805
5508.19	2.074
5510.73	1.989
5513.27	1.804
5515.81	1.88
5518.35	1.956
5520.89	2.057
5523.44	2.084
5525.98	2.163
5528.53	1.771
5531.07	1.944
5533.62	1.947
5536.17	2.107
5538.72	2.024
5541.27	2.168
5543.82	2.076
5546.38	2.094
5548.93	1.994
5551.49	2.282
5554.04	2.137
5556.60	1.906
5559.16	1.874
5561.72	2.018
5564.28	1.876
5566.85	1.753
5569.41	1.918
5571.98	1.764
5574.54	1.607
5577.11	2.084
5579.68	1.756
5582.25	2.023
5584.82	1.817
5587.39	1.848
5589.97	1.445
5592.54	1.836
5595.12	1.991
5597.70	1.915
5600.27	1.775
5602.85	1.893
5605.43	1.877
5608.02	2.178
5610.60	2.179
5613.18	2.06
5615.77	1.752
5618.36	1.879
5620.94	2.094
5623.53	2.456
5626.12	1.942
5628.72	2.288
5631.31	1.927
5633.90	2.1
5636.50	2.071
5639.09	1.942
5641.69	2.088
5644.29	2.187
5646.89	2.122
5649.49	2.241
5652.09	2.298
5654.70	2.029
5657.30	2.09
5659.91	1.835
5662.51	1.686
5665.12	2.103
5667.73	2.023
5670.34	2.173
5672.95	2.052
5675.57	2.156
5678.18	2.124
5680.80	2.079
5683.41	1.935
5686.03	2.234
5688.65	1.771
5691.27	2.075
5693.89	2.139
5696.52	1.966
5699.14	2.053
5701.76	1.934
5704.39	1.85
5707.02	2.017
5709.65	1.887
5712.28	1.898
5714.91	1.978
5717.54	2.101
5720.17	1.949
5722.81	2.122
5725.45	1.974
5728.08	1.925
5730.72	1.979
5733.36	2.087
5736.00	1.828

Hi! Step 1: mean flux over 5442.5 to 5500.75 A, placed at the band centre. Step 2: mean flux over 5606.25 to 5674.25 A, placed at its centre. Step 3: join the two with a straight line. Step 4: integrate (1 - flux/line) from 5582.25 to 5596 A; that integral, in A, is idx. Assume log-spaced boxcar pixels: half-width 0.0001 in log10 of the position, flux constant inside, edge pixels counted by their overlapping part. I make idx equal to 1.5 A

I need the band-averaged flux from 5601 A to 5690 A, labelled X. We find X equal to 2.05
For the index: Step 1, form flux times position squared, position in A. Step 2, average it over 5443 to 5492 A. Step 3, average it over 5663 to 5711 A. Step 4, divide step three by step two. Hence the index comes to 1.2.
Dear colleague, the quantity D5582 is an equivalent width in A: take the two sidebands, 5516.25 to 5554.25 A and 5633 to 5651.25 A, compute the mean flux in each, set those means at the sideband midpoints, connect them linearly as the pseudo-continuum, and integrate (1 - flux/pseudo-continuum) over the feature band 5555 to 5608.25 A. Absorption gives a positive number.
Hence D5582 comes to 5.54 A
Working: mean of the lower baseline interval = 2.05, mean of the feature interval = 1.86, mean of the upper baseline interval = 2.11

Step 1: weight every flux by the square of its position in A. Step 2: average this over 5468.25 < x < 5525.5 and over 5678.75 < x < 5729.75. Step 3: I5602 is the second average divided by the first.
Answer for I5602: 1.11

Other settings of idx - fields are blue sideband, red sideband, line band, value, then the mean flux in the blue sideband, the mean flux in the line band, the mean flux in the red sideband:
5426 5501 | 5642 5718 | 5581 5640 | 0.8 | 1.91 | 1.97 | 2.04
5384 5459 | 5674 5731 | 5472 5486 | 0.4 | 1.88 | 1.86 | 2.01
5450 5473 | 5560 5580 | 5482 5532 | -2.2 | 1.89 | 1.96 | 1.85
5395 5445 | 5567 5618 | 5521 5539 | -1.3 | 1.86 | 2.01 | 1.88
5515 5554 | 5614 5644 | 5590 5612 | 1.3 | 2.04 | 1.93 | 2.05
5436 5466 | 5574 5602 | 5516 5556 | -3.7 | 1.94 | 2.05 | 1.83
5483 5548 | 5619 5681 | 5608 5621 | 0.4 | 1.98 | 2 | 2.09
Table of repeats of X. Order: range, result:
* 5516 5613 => 1.95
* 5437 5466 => 1.94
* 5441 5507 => 1.92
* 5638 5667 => 2.06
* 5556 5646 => 1.95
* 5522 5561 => 2.04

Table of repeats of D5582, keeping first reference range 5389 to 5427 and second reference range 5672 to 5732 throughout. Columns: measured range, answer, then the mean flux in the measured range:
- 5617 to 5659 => -2.86 A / 2.11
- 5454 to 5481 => 0.15 A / 1.87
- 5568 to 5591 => 1.53 A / 1.81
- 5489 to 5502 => -1.00 A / 2.04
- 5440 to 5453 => -1.08 A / 2.02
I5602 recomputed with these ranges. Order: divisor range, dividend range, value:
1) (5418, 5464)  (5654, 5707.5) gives 1.14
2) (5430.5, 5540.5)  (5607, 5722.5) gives 1.13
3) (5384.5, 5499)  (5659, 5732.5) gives 1.16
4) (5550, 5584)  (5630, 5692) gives 1.11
